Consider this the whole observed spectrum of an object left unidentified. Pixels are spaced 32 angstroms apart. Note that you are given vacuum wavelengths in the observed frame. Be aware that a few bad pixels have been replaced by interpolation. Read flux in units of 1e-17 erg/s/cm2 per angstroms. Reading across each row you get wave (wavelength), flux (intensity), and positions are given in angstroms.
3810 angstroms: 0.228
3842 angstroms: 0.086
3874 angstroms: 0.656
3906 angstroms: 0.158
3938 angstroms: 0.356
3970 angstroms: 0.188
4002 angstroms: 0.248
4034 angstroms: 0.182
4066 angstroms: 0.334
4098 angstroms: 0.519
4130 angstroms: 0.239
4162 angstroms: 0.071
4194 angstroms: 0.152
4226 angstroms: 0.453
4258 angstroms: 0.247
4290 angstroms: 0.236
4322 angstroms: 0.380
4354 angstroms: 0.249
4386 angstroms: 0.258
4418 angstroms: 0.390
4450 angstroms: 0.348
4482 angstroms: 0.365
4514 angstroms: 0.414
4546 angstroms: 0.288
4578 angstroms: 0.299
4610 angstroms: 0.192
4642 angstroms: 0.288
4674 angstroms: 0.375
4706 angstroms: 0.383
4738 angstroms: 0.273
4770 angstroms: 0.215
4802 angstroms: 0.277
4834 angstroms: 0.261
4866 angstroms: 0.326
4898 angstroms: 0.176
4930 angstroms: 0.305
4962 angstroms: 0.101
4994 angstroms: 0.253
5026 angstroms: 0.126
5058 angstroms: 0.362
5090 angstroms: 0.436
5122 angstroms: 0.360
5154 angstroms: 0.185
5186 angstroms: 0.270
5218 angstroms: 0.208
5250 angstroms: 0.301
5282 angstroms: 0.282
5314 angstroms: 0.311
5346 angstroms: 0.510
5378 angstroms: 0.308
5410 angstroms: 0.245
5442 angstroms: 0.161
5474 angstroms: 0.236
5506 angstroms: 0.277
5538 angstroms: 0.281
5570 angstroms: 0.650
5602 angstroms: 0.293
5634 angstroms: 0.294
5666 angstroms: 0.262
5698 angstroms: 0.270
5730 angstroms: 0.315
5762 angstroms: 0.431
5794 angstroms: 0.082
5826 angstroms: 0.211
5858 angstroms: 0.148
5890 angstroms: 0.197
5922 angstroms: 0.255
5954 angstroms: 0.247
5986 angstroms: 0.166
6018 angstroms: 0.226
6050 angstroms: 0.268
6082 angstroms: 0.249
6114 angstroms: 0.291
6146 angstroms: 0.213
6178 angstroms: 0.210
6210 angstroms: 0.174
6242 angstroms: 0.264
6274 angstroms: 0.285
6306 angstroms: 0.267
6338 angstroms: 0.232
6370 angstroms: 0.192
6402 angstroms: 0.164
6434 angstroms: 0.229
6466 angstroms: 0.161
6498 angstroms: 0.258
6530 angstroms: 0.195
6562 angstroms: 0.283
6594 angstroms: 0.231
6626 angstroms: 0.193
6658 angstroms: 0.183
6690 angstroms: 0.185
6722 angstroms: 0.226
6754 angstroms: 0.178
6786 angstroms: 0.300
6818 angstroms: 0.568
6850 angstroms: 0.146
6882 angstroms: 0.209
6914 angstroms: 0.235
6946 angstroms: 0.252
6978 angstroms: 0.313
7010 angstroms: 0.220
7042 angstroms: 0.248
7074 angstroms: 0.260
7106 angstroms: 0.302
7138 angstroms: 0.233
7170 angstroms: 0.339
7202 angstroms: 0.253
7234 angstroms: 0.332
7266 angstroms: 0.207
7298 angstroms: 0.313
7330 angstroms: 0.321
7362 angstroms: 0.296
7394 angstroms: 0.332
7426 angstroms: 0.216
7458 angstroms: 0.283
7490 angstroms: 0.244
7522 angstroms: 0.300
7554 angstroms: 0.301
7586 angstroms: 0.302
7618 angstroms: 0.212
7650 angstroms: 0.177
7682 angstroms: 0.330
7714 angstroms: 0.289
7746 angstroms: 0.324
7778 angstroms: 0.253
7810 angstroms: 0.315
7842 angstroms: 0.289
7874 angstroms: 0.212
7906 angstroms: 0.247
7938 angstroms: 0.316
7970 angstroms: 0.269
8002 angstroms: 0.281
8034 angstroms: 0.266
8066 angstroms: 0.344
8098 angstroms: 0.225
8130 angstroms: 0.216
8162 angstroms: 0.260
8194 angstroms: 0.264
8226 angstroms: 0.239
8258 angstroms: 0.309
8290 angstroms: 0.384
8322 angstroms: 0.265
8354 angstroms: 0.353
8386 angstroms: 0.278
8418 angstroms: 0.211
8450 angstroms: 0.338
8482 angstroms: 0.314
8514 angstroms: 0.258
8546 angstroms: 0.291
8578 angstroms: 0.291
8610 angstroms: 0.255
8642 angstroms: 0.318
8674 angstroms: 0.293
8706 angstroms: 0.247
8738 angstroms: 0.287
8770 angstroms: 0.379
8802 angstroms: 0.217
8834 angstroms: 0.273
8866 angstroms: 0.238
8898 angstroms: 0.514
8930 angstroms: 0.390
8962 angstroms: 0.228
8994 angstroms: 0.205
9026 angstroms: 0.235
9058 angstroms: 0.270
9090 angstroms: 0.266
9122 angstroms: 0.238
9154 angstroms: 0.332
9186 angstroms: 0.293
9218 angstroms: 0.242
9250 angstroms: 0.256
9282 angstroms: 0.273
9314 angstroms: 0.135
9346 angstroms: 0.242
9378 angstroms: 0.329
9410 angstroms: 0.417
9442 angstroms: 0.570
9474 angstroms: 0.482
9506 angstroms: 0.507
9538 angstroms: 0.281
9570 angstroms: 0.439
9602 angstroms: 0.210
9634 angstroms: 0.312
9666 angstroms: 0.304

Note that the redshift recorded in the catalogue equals 0.83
